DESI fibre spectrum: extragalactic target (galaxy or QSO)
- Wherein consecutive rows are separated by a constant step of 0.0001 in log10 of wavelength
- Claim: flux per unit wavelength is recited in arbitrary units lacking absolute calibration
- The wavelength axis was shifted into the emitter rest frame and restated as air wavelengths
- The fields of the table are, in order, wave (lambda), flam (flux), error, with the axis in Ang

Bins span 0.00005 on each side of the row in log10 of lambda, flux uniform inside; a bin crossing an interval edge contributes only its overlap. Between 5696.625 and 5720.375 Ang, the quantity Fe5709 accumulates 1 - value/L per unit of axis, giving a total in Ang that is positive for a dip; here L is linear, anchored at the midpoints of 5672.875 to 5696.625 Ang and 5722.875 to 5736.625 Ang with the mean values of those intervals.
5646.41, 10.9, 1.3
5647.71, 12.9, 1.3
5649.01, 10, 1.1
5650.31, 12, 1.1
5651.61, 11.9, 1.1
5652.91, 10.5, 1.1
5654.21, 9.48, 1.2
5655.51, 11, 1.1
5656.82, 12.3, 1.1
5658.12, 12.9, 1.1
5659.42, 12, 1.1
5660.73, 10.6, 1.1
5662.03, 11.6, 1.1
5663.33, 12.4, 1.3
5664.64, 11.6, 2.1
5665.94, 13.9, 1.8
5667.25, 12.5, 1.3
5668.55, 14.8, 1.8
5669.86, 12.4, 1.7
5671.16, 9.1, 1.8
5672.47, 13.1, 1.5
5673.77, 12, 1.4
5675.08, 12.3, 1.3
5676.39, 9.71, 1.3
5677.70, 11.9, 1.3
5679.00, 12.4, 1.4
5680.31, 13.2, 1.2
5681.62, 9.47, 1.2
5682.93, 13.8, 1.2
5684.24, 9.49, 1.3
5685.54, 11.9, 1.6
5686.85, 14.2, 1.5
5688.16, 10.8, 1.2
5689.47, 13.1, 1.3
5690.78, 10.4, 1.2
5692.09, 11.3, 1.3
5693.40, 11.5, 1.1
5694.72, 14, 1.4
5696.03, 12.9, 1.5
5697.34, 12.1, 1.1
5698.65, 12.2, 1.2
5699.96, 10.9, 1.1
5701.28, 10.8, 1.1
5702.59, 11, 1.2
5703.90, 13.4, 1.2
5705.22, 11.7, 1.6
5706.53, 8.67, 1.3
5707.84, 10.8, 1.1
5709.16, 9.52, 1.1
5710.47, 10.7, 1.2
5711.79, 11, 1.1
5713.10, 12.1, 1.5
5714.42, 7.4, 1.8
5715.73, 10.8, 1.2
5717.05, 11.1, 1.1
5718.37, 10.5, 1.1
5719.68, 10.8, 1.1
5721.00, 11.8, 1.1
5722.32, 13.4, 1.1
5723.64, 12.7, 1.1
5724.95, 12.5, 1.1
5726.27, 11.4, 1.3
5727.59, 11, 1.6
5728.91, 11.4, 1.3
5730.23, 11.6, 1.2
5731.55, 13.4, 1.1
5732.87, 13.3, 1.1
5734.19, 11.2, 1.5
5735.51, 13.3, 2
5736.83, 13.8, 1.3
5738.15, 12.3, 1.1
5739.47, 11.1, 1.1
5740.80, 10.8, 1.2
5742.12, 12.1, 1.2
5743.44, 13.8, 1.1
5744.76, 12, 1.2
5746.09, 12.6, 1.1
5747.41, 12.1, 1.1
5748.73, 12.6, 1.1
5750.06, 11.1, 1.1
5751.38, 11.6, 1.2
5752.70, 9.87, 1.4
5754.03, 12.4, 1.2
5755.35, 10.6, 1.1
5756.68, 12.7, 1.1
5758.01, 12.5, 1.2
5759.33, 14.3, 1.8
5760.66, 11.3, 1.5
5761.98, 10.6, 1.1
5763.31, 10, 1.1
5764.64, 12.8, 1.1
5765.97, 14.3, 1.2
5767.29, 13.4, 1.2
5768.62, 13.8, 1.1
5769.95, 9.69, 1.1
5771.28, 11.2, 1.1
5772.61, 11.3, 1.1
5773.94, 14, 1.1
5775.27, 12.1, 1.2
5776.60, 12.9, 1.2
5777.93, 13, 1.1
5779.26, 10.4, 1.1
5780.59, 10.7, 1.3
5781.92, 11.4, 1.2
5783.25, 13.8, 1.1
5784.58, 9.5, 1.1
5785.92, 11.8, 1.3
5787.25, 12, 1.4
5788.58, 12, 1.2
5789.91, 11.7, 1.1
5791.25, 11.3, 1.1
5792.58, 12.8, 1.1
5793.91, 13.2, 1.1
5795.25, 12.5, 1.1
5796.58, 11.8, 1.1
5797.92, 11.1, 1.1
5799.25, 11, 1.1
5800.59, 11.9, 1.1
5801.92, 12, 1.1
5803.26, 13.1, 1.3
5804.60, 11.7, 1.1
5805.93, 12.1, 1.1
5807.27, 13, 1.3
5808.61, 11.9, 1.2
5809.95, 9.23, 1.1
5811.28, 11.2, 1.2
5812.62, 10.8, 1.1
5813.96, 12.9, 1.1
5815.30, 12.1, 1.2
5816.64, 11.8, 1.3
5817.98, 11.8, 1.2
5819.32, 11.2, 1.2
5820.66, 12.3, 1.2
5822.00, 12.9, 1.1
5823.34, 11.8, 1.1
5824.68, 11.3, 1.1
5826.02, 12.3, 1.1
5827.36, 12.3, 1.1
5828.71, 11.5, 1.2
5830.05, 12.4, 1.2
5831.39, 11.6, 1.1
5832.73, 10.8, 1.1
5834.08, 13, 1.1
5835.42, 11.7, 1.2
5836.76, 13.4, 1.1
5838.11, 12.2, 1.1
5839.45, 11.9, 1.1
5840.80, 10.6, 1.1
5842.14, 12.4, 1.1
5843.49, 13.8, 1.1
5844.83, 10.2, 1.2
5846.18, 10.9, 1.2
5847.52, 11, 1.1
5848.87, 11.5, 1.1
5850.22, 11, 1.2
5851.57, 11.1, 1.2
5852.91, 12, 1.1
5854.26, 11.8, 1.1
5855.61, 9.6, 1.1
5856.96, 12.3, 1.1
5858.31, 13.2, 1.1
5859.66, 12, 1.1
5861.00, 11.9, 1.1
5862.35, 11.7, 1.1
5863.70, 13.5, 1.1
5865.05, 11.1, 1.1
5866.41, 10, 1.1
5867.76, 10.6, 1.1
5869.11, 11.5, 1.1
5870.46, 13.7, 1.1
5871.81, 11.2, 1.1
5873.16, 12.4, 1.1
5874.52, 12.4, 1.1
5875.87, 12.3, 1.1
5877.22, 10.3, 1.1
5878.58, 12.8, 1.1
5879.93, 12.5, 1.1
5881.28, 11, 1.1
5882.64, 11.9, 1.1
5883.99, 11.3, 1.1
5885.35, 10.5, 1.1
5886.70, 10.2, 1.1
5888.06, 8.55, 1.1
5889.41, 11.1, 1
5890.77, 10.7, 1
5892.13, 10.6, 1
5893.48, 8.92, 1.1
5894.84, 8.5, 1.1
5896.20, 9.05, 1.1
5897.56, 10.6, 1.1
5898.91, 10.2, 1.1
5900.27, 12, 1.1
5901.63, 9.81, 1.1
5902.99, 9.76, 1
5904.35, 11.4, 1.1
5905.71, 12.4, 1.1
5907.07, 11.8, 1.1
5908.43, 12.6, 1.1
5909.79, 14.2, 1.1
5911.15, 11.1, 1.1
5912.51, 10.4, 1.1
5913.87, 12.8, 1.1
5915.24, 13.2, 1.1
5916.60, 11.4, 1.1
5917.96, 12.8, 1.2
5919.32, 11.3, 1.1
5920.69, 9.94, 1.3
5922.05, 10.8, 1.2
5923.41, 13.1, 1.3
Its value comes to 2.4 Ang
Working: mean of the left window 11.9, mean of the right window 12.2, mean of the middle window 10.9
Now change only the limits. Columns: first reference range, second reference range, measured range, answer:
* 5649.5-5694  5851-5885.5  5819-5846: -0.5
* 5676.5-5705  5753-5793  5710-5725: 0.9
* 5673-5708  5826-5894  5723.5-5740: -0.8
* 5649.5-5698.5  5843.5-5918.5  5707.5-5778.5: -0.9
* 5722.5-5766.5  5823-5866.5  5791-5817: 0.1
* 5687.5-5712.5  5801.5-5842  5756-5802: -1.2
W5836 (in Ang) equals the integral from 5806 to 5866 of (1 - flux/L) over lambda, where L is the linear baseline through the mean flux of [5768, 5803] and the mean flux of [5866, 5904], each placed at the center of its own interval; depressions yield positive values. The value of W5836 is -2.2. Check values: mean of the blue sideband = 11.9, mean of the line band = 11.8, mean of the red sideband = 10.9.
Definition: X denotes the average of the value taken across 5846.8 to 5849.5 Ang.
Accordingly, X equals 11.3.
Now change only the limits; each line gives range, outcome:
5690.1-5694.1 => 11.1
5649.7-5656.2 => 11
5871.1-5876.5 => 12.1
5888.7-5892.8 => 10.8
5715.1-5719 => 10.8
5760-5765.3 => 11.2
